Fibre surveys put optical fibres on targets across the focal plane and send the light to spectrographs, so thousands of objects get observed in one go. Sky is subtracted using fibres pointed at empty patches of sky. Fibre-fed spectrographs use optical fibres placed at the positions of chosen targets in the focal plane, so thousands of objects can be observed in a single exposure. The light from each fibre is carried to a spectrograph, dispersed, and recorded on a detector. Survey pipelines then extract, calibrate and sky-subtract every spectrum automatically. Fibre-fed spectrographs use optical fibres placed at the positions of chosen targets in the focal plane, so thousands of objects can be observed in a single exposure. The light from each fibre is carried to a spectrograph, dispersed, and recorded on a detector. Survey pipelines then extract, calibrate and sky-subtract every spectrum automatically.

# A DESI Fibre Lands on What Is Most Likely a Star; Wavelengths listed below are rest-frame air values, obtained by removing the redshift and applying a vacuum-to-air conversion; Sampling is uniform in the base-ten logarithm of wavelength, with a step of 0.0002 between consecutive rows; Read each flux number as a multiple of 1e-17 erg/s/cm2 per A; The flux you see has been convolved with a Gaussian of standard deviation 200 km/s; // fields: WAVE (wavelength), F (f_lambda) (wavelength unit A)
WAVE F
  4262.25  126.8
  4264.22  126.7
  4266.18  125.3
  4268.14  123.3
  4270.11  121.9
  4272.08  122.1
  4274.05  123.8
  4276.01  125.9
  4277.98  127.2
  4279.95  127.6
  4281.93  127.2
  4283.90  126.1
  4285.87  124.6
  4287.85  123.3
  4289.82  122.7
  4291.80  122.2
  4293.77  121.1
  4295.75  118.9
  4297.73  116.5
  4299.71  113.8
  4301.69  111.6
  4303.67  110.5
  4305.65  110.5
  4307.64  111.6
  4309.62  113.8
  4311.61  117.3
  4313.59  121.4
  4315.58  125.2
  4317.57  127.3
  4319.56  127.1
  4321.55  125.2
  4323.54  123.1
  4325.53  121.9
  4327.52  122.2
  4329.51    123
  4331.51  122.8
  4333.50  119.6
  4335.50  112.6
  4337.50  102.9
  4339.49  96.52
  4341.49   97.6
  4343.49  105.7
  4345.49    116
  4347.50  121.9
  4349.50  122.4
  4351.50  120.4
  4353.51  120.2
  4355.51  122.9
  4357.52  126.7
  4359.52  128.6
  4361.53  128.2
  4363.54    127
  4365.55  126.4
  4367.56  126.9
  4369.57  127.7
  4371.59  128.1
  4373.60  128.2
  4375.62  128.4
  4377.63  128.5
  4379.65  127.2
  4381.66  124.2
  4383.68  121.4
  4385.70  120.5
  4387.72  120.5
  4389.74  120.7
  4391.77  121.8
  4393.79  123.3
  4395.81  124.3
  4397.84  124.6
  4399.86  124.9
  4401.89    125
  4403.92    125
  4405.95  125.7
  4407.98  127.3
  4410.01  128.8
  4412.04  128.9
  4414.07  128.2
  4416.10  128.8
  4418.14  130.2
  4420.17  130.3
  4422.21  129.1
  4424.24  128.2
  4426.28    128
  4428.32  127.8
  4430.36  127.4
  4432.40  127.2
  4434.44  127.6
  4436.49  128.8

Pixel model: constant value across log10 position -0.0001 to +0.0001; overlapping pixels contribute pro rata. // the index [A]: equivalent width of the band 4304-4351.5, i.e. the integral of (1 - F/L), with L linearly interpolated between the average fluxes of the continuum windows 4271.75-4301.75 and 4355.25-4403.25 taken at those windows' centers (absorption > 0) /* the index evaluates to 2.64 A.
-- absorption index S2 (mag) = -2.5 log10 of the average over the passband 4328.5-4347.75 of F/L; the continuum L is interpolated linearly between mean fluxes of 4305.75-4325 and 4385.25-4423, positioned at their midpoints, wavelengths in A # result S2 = 0.10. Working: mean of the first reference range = 121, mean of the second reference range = 126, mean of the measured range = 111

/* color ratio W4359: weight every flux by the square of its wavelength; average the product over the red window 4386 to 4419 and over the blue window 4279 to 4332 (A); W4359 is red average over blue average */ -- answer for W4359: 1.1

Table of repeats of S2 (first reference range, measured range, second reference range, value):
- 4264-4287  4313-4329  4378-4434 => 0.01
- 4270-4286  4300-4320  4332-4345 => -0.02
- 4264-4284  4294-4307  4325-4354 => 0.06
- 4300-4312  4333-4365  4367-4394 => 0.02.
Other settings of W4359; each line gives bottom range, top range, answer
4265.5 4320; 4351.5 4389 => 1.08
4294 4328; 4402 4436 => 1.13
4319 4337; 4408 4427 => 1.11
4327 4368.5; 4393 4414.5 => 1.09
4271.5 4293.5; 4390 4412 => 1.06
